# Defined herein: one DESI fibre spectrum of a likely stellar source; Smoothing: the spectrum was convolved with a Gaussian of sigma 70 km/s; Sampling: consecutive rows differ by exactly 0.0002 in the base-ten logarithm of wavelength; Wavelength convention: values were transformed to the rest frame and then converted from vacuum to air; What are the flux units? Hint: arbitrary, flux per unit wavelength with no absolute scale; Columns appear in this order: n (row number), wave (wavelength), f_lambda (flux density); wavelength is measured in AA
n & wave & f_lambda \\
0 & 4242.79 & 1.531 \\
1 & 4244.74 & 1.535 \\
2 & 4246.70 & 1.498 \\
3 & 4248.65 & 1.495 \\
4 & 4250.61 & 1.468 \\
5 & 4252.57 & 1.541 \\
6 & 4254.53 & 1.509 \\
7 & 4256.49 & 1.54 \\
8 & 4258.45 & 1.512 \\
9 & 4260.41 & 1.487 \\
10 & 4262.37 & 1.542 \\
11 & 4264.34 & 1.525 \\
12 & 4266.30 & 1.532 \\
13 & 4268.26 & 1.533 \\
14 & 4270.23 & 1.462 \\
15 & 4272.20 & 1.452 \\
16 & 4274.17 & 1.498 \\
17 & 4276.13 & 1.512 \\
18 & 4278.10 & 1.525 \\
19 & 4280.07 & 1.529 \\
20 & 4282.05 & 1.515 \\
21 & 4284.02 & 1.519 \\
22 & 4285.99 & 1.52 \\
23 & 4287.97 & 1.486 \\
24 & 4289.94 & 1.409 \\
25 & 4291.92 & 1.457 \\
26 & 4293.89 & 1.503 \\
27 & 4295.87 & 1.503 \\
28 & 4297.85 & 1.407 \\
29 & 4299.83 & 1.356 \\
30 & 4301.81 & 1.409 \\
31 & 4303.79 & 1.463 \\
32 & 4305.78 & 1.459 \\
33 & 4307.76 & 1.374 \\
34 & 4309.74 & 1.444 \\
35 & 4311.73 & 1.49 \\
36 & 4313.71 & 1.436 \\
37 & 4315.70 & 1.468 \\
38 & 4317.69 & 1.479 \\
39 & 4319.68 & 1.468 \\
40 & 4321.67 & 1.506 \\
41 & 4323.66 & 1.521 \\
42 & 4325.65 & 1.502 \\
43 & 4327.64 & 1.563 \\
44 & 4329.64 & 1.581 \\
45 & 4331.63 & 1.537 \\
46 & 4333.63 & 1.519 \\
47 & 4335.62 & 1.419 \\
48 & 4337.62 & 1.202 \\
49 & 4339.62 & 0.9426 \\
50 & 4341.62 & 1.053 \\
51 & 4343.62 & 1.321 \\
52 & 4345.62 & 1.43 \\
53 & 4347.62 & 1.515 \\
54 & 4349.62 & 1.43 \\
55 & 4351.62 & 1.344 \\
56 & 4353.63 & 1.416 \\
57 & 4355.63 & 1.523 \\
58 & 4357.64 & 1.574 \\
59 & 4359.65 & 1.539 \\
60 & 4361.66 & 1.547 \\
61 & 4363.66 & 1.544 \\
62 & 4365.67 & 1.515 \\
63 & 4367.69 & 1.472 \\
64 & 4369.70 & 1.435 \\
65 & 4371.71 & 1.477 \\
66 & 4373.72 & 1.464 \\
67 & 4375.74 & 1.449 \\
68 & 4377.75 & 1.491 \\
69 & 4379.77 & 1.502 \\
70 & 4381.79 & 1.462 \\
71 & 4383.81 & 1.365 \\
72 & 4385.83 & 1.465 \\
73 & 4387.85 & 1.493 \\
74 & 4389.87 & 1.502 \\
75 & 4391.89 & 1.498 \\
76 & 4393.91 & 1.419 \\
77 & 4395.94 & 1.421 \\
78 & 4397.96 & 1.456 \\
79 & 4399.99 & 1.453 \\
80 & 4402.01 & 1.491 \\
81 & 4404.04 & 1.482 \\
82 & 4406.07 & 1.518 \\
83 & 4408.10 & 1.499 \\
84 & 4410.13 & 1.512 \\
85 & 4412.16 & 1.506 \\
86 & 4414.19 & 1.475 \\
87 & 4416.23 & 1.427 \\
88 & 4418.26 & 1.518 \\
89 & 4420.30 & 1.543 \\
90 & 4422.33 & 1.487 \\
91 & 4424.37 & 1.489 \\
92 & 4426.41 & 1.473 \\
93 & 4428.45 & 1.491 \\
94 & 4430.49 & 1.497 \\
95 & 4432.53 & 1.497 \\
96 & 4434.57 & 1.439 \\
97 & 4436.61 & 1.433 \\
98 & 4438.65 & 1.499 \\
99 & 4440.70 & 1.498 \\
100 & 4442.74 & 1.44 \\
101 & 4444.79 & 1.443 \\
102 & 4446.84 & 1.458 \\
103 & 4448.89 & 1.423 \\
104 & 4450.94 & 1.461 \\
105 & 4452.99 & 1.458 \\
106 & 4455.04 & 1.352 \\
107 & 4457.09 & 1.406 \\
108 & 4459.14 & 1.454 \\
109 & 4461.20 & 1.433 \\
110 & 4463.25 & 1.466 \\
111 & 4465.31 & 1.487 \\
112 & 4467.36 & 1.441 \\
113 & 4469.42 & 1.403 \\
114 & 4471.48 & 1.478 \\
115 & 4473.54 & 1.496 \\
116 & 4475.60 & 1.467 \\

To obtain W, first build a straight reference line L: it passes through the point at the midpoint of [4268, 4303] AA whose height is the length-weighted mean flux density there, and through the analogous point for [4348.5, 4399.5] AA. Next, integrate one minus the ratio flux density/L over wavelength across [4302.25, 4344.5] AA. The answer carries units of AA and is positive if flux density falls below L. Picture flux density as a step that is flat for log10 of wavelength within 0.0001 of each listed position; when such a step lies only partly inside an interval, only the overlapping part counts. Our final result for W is 1.66 AA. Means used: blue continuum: 1.48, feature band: 1.42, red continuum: 1.47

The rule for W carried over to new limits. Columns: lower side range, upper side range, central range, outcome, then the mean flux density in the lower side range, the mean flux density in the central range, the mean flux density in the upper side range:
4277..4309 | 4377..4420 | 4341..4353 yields 0.9 AA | 1.46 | 1.36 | 1.47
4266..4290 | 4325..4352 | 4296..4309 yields 0.3 AA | 1.5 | 1.42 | 1.38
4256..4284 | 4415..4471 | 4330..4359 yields 2.1 AA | 1.51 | 1.38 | 1.46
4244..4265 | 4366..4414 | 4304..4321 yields 0.5 AA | 1.51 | 1.45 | 1.47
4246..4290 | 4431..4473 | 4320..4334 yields -0.4 AA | 1.51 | 1.53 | 1.45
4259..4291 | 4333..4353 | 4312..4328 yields -1.3 AA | 1.5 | 1.49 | 1.32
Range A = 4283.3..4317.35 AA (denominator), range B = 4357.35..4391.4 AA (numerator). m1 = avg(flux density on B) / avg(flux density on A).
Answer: 1.0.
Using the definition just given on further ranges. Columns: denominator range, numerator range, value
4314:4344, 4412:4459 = 1.04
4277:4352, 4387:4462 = 1.02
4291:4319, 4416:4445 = 1.02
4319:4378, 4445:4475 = 1.00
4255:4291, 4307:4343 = 0.94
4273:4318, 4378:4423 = 1.01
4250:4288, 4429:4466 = 0.96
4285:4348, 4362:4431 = 1.04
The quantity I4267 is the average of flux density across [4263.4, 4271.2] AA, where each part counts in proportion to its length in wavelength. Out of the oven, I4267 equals 1.51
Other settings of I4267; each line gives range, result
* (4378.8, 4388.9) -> 1.46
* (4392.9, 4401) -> 1.44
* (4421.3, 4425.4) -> 1.49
